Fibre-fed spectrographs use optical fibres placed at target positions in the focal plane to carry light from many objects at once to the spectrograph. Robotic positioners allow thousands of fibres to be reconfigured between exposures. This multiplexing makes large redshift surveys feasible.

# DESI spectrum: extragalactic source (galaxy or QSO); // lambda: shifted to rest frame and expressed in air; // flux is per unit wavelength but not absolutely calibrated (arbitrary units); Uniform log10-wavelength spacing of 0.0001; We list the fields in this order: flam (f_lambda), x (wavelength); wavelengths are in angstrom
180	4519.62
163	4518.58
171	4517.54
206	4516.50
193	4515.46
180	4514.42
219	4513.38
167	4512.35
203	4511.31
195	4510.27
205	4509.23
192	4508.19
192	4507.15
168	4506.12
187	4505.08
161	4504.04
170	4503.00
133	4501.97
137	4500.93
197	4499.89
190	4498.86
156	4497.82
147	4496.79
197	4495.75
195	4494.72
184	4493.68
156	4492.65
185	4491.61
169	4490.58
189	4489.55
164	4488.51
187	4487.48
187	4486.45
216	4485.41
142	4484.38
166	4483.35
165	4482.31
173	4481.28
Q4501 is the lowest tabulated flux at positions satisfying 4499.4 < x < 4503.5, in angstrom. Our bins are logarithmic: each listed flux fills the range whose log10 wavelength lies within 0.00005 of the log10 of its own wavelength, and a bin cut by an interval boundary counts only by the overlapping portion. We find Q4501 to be 133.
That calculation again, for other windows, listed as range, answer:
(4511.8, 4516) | 167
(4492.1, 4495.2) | 156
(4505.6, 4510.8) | 168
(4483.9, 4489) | 142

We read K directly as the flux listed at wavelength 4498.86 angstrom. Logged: 190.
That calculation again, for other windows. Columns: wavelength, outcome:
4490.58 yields 169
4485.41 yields 216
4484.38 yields 142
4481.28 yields 173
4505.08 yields 187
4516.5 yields 206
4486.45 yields 187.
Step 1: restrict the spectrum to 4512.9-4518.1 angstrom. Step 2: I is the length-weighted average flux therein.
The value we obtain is 193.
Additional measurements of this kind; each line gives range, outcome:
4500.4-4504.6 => 150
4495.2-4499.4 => 173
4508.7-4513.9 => 198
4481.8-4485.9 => 172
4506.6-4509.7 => 196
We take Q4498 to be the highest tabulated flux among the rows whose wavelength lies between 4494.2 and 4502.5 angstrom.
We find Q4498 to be 197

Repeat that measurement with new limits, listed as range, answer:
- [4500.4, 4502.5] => 137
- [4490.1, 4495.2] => 195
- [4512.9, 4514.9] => 219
